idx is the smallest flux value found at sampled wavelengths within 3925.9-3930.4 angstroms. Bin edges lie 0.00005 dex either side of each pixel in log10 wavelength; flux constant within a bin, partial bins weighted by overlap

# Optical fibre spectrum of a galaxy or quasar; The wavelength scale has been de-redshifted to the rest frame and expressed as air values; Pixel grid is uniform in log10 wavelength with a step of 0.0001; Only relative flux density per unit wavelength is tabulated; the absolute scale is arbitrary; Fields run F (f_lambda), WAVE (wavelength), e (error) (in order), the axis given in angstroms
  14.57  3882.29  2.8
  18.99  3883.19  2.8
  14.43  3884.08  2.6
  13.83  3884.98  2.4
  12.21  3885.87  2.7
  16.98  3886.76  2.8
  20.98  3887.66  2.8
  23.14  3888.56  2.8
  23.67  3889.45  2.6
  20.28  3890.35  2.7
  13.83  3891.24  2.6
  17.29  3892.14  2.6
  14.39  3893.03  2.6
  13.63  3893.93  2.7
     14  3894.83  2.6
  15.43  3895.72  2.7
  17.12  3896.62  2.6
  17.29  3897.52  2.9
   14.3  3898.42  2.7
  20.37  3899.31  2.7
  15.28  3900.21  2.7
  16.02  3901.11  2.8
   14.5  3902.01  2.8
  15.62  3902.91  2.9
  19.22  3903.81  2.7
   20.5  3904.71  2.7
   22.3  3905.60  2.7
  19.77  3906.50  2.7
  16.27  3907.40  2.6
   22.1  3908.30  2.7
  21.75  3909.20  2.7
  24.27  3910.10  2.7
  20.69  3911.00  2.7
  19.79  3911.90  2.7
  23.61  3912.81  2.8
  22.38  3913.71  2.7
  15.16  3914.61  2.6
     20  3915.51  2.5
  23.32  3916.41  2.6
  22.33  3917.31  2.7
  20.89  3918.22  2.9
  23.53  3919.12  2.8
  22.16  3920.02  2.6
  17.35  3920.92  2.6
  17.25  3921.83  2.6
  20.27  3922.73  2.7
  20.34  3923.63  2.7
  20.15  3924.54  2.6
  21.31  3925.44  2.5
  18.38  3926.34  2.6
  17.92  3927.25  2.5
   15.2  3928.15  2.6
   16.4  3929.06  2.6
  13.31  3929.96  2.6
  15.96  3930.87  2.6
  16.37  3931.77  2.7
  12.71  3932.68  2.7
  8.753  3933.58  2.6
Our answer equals 13.31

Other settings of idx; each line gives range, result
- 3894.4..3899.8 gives 14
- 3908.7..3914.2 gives 19.79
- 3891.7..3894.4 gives 13.63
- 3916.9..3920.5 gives 20.89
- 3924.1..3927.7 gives 17.92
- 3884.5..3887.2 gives 12.21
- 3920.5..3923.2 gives 17.25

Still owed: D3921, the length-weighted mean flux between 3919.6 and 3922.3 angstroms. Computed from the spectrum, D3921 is 18.9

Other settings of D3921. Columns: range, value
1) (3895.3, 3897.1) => 16.3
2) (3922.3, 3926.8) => 20.1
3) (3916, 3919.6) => 22.5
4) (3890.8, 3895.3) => 14.6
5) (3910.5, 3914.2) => 21.5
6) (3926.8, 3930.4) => 15.7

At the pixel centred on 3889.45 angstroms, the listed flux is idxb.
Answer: 23.67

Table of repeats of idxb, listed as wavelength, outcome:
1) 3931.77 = 16.37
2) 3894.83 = 14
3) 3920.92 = 17.35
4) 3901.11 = 16.02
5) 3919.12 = 23.53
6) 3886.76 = 16.98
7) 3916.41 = 23.32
